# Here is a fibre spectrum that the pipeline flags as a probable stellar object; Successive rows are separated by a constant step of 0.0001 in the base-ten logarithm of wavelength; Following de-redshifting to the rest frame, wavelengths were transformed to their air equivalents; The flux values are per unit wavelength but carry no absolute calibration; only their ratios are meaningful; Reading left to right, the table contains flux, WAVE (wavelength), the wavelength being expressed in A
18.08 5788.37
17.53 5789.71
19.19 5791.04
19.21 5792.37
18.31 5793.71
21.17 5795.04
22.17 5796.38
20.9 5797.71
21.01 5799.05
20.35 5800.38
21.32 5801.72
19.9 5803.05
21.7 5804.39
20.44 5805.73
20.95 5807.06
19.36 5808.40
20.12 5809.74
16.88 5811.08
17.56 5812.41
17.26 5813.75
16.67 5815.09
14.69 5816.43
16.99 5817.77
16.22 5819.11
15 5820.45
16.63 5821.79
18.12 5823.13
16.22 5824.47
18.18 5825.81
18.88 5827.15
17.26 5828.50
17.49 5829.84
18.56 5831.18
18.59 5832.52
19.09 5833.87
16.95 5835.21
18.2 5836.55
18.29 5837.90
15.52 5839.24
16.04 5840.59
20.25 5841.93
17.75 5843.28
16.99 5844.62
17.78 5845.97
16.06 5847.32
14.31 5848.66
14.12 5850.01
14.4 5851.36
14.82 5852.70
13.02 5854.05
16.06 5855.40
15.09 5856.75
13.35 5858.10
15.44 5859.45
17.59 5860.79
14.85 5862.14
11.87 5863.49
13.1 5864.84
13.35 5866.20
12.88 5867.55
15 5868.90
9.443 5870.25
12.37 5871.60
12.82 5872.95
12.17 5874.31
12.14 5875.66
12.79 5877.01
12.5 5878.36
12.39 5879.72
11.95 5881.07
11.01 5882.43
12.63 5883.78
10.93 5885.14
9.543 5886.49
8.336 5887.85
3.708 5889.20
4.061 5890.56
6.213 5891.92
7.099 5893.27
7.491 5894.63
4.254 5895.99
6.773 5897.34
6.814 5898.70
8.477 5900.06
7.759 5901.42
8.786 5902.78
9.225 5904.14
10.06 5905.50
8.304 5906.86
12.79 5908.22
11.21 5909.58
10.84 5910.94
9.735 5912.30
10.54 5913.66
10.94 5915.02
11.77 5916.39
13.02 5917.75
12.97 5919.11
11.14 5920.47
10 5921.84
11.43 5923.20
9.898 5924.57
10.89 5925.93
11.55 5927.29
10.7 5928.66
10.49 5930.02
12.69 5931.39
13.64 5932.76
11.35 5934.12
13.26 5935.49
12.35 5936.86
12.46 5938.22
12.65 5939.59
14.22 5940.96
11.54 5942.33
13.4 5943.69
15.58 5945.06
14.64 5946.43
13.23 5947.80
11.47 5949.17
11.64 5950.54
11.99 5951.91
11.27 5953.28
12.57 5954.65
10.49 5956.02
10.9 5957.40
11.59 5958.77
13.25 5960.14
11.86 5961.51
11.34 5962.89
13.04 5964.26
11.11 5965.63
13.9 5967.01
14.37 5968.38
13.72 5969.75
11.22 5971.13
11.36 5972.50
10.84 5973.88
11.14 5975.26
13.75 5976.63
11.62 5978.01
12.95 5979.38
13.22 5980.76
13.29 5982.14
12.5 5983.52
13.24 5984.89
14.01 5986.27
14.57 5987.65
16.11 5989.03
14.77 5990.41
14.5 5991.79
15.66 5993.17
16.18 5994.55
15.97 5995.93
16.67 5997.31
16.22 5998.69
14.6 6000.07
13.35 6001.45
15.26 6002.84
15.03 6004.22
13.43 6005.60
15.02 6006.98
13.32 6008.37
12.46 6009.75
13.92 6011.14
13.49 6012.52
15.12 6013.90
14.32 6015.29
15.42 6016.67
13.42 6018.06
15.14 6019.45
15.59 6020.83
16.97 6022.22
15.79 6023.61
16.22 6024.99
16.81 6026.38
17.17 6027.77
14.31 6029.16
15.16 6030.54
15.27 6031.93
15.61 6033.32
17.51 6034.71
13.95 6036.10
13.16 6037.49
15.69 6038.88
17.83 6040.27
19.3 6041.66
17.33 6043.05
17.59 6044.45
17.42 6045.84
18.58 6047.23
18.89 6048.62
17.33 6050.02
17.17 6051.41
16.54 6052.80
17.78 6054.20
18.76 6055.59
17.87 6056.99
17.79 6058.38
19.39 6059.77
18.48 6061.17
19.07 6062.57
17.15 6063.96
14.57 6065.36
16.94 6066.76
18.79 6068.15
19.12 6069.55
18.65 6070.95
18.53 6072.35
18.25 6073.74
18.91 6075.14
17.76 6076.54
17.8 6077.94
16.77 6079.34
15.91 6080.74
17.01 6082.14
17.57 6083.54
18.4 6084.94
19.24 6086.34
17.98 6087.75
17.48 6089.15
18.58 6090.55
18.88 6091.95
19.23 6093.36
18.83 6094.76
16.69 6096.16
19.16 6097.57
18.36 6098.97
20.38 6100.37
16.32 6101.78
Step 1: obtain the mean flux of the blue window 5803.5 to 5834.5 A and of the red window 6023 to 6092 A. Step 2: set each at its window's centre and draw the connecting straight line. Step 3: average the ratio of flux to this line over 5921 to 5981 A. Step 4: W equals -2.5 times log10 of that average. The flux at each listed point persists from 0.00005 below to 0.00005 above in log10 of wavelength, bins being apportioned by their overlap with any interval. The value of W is 0.40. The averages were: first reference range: 18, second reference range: 17.4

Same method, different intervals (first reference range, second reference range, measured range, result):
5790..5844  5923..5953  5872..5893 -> 0.437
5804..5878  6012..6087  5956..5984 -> 0.327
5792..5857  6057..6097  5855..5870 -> 0.245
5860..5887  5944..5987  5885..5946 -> 0.218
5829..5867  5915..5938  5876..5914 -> 0.414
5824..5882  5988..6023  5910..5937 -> 0.299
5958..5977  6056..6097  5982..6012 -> -0.057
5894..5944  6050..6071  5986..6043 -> 0.016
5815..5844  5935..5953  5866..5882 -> 0.249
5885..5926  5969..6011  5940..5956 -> -0.113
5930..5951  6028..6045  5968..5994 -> 0.073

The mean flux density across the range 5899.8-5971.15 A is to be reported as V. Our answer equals 11.7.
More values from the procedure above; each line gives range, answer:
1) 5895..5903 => 7.06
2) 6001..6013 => 13.9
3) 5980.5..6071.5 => 15.9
